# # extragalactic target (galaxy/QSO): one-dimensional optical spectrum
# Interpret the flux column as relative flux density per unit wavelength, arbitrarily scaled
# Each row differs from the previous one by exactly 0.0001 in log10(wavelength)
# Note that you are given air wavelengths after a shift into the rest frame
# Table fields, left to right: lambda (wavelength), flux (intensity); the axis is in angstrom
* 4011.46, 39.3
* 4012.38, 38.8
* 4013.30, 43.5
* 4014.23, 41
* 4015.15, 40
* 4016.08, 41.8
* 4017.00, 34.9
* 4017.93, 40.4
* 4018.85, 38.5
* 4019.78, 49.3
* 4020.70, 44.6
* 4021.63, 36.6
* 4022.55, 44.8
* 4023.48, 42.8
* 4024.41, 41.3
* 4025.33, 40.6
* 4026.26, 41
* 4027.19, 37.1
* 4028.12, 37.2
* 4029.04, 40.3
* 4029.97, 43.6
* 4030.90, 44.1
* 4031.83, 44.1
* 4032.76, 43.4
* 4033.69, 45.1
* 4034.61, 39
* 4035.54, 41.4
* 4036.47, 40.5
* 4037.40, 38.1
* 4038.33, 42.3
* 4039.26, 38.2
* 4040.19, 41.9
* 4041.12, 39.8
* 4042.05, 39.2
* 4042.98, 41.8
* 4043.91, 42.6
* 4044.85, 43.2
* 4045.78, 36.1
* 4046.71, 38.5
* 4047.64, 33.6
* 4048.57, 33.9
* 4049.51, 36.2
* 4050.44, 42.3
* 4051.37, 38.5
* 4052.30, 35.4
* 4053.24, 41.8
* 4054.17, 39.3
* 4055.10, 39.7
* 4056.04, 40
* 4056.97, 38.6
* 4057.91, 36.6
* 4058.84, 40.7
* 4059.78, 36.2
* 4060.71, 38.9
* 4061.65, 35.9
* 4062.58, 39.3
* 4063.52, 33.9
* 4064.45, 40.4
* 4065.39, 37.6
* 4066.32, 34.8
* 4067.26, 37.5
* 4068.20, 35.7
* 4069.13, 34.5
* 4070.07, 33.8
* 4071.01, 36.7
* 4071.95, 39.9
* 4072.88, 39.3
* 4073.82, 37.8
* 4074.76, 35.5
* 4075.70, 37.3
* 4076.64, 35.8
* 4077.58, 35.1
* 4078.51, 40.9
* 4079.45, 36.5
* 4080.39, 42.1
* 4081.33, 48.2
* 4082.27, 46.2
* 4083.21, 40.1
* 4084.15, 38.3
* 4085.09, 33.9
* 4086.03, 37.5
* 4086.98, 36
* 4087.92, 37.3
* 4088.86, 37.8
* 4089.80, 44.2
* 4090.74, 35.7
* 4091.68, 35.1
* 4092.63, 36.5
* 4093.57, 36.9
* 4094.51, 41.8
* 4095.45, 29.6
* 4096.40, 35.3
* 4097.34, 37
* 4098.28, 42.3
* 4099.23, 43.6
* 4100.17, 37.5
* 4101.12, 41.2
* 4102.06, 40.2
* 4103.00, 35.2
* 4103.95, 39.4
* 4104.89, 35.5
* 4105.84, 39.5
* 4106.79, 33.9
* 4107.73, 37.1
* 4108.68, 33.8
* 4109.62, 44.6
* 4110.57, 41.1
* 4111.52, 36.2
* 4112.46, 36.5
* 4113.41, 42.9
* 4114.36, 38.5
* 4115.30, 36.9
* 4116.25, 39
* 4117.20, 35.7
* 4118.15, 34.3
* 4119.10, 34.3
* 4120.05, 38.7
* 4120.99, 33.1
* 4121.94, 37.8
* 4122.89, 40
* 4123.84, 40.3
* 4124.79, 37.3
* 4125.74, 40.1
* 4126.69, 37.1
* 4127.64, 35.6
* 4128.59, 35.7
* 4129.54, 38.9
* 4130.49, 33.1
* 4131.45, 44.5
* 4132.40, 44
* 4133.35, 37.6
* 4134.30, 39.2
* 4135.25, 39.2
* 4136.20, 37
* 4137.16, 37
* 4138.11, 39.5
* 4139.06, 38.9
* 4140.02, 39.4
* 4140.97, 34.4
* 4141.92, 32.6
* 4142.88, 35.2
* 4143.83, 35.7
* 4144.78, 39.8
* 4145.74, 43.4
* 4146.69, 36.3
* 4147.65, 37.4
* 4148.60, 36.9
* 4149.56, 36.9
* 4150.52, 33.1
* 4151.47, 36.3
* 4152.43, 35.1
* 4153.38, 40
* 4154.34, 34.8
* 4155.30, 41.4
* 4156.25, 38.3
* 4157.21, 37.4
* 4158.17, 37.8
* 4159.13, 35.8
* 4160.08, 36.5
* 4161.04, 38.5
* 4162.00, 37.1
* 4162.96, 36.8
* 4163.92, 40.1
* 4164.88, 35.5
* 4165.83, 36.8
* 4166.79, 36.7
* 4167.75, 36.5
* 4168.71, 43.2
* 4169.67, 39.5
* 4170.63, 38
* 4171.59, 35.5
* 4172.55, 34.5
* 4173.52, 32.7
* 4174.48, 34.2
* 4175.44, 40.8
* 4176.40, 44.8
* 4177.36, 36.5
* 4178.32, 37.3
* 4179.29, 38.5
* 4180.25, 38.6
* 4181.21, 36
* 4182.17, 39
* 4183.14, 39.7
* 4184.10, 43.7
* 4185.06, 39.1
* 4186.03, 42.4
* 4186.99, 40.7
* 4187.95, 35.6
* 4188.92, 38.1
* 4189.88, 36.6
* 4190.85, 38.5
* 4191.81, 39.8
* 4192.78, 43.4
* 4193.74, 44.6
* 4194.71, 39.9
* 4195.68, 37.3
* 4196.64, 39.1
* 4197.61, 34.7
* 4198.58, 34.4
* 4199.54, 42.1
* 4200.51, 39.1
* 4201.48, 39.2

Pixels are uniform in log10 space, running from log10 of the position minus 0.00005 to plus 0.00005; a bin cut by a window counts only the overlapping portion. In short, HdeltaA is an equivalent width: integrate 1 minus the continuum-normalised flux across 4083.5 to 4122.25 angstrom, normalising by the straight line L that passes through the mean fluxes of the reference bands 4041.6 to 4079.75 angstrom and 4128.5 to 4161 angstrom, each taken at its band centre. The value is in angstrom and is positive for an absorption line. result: 0.14 angstrom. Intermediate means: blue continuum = 37.8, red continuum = 37.7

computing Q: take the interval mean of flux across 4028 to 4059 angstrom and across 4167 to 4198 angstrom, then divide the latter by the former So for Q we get 1.0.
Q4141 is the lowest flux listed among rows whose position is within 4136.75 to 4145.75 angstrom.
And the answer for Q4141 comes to 32.6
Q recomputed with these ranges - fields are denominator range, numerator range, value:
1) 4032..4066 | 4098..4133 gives 0.98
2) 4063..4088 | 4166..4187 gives 1.02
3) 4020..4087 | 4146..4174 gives 0.95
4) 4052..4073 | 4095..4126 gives 1.00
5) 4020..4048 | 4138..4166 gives 0.91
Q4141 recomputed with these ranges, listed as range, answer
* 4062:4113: 29.6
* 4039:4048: 33.6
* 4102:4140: 33.1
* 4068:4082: 33.8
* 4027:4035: 37.1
